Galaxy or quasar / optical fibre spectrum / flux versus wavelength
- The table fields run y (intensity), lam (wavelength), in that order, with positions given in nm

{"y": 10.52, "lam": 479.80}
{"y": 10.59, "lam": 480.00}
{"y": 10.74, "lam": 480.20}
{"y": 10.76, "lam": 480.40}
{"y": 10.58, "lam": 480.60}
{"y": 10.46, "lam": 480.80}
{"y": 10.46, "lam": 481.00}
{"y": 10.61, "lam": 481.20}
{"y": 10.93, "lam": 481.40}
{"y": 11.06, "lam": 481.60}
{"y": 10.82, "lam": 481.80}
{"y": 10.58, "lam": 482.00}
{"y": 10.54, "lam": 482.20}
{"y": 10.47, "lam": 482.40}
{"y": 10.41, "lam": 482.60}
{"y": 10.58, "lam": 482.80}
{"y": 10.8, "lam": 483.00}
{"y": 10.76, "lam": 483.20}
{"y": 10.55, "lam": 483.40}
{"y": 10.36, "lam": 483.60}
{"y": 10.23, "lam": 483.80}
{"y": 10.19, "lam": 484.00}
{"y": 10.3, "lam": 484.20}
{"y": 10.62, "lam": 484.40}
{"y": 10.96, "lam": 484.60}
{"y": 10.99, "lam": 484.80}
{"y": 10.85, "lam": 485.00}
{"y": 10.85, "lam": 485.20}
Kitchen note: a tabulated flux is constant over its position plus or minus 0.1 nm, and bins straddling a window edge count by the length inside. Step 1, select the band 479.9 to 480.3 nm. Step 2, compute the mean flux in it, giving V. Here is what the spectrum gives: 10.7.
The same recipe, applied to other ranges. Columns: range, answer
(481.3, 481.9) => 10.9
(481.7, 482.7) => 10.6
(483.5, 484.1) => 10.3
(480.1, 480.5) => 10.8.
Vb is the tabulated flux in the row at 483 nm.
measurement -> 10.8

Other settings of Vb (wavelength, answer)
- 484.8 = 10.99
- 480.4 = 10.76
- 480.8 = 10.46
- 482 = 10.58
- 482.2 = 10.54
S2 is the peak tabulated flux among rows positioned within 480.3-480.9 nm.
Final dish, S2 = 10.76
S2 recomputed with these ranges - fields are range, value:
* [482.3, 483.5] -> 10.8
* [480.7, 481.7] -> 11.06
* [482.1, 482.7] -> 10.54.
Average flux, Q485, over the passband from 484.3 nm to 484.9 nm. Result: 10.9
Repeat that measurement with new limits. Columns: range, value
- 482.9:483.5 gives 10.7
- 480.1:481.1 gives 10.6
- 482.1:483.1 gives 10.6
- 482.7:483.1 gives 10.7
